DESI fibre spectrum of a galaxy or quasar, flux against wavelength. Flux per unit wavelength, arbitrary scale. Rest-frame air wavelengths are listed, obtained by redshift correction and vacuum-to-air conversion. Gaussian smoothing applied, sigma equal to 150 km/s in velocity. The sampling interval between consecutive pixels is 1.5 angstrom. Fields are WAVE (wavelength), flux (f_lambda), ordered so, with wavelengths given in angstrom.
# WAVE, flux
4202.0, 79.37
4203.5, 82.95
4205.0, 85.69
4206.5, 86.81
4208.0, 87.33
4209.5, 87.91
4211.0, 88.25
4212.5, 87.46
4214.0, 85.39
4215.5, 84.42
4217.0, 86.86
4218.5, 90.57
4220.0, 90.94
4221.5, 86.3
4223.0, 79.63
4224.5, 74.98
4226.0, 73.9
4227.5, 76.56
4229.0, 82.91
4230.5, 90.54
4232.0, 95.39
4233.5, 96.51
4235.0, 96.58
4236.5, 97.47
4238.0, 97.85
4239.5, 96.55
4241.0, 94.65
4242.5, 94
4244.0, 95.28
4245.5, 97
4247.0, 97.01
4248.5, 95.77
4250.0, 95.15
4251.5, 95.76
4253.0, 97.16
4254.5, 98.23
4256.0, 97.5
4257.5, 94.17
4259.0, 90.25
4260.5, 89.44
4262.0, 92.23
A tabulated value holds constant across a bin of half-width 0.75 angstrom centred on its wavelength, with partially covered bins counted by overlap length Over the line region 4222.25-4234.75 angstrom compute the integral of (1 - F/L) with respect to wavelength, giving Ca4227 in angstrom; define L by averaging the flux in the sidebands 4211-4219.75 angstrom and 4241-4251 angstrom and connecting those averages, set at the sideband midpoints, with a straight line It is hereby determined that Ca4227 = 0.9 angstrom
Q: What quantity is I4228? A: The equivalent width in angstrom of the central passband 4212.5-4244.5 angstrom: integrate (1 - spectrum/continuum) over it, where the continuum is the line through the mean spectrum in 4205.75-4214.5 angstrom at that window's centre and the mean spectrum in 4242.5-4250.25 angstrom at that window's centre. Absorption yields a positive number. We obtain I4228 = 1.0 angstrom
